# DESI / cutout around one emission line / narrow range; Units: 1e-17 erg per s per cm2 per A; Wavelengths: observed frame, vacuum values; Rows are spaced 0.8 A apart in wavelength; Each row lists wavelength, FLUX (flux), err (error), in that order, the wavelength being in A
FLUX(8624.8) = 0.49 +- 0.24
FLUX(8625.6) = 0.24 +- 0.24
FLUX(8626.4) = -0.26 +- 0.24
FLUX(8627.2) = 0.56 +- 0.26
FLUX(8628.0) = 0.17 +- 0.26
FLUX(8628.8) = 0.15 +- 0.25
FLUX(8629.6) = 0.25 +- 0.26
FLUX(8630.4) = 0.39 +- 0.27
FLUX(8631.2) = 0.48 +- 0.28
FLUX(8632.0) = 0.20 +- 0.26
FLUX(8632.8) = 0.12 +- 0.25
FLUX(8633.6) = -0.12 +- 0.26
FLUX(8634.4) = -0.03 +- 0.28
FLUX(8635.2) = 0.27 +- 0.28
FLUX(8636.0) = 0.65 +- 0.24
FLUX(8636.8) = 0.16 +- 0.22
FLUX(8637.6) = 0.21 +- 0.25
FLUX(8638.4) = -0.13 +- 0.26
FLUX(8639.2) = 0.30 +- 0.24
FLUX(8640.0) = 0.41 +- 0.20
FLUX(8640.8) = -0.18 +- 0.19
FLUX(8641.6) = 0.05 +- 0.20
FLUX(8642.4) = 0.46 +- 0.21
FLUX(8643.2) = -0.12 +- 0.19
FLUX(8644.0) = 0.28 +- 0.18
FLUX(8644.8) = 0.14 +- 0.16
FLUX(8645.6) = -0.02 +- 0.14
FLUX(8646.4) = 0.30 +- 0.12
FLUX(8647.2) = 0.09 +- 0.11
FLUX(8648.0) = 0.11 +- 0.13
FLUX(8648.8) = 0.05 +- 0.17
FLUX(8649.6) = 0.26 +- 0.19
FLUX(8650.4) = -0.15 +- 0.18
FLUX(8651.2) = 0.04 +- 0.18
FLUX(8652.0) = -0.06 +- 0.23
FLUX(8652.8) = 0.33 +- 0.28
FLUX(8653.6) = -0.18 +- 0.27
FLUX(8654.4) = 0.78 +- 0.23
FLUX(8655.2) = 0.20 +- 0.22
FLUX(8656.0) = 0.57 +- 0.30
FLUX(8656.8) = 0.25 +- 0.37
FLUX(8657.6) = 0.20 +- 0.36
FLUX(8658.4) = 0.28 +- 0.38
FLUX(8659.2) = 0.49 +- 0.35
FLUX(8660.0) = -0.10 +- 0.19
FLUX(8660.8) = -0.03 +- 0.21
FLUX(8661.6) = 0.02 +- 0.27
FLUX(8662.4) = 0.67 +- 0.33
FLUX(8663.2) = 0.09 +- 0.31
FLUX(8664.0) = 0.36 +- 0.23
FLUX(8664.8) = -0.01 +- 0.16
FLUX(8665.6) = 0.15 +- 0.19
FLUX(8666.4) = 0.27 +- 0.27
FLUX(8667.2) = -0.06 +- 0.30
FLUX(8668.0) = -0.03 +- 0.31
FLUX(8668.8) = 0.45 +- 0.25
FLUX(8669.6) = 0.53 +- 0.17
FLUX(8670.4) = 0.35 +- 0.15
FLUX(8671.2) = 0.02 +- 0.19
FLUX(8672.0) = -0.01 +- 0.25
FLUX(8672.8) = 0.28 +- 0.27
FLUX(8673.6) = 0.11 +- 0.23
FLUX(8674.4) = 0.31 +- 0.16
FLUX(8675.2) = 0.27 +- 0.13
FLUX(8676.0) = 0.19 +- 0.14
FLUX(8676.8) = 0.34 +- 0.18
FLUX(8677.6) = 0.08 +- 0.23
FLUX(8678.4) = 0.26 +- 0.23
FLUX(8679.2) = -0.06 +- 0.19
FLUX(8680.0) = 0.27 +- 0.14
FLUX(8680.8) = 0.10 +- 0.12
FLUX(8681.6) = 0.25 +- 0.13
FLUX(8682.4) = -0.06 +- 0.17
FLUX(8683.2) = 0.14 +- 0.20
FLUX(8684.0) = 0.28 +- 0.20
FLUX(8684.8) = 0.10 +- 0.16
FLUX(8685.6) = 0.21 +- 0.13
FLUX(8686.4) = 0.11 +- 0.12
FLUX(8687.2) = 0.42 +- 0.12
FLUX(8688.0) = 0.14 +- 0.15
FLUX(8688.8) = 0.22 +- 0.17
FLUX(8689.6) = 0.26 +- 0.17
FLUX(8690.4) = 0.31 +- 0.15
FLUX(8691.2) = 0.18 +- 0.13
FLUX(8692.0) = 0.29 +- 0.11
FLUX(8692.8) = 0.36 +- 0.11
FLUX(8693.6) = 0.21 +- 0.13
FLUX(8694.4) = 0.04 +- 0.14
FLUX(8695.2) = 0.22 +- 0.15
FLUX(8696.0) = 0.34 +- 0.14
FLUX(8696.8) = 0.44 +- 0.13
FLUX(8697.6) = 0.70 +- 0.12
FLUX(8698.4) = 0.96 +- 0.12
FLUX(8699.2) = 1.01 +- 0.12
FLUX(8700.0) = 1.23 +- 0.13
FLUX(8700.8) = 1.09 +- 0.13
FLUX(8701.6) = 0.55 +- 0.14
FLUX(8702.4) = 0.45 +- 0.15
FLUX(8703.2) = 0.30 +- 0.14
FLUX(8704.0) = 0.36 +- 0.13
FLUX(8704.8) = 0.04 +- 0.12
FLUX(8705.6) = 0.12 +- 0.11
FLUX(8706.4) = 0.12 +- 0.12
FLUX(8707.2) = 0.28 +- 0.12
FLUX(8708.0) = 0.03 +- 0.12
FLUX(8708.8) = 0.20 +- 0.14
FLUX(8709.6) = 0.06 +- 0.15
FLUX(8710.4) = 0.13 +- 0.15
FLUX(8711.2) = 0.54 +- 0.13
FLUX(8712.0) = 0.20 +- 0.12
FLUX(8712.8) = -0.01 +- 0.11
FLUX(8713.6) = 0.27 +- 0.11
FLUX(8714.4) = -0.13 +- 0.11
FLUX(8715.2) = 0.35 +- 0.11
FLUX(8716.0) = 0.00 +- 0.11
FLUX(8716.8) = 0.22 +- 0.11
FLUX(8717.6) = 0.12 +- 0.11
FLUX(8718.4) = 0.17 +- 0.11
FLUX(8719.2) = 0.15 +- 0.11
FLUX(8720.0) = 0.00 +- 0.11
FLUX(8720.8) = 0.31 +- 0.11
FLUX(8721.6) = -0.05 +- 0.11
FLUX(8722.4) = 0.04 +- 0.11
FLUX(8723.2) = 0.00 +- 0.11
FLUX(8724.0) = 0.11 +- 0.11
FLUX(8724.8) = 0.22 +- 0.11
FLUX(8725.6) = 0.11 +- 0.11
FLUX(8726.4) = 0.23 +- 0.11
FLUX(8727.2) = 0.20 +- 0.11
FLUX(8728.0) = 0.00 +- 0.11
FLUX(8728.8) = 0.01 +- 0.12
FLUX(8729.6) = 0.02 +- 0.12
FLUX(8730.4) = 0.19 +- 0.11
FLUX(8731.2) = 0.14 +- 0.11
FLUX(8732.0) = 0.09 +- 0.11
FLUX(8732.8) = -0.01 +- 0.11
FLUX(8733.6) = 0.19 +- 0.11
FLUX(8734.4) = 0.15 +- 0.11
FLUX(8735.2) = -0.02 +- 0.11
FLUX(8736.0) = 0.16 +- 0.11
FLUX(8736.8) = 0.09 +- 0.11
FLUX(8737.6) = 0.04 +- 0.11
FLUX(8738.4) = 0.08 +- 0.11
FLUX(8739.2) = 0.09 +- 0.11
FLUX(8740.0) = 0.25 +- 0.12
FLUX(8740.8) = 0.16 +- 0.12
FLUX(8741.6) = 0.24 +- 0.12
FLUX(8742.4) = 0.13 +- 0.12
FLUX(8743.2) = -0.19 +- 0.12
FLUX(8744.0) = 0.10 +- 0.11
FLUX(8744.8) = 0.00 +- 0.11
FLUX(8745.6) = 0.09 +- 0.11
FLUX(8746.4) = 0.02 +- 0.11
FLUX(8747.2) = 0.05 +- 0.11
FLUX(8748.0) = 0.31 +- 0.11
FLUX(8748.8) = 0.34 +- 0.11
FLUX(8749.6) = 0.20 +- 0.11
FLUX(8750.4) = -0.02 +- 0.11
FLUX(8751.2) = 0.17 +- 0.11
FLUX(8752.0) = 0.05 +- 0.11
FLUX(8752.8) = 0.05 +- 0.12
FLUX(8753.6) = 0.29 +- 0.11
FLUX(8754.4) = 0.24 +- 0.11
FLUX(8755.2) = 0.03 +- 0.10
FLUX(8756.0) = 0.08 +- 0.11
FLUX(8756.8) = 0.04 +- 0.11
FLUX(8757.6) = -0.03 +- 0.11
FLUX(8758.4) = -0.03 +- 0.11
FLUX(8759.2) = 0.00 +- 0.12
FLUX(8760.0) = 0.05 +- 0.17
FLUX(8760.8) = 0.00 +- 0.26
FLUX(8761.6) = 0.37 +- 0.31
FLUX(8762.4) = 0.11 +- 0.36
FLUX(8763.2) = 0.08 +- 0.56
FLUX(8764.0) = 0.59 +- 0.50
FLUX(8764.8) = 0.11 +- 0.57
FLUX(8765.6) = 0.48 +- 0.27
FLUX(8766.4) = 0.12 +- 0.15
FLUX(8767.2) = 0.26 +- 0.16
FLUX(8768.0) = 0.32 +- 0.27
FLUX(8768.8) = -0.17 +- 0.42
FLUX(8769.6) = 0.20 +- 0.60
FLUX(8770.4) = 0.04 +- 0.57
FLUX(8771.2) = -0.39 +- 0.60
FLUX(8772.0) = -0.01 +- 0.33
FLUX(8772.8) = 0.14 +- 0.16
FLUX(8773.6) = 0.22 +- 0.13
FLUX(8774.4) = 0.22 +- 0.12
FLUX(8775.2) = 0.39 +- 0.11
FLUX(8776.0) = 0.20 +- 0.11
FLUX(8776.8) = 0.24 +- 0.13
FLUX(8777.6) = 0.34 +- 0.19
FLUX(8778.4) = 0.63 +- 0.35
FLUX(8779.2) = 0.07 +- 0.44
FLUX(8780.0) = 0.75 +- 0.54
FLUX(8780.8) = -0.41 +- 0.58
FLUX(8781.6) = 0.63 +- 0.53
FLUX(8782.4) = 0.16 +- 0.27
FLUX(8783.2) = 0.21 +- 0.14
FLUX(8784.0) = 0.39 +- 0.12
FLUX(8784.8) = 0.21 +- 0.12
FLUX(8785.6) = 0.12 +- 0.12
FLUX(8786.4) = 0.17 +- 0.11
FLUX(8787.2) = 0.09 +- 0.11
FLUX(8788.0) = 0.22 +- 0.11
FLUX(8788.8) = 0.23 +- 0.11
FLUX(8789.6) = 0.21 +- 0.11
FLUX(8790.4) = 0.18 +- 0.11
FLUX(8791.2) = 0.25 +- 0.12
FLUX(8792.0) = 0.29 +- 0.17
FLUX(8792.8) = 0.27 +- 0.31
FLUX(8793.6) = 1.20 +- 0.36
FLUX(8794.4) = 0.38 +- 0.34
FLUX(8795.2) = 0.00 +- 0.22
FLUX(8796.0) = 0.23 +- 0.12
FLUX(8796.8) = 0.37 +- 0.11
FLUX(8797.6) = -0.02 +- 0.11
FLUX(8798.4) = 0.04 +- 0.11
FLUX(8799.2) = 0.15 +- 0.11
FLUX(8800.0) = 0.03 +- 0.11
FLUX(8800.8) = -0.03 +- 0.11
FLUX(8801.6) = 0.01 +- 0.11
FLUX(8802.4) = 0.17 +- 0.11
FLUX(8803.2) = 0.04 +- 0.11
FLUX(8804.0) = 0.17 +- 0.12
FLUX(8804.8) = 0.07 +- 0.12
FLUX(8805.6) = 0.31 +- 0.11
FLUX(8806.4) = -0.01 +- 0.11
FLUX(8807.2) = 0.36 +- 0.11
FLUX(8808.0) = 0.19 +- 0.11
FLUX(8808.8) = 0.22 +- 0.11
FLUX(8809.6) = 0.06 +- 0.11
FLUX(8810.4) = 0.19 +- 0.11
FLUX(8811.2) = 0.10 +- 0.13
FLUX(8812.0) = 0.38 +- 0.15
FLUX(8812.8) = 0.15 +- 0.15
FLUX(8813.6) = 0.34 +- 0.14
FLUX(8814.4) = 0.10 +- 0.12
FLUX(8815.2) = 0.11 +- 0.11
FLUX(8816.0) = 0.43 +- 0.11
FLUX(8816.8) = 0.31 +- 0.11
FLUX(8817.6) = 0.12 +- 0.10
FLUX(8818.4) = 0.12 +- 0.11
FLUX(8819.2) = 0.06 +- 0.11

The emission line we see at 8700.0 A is Hbeta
